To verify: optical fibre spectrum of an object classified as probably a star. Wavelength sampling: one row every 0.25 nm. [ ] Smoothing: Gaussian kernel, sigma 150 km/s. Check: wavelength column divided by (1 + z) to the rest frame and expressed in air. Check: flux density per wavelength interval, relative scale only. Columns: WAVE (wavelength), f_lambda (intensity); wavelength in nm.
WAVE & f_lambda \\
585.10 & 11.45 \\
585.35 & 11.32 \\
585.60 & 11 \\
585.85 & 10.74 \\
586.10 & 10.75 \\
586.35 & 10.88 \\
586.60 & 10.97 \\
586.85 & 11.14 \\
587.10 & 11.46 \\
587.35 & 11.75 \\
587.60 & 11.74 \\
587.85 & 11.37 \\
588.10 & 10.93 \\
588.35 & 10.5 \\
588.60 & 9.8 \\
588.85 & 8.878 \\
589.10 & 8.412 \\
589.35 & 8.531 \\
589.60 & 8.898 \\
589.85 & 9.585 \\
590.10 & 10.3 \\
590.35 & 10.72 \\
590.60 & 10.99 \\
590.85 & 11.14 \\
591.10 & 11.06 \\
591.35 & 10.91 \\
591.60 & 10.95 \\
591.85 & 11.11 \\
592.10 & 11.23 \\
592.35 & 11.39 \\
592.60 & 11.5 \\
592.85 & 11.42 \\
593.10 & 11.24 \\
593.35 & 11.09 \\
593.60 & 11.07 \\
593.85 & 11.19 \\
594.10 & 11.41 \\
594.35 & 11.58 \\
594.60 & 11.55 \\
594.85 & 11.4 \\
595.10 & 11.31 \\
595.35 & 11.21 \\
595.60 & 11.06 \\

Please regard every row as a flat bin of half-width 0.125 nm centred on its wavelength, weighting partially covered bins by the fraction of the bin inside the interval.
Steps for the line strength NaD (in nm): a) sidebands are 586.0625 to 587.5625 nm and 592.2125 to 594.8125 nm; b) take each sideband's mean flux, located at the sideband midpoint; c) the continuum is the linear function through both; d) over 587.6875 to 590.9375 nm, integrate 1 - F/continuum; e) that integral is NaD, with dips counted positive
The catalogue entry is 0.36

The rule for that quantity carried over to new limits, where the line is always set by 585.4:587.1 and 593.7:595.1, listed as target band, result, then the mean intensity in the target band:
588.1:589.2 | 0.15 nm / 9.59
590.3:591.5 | 0.03 nm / 11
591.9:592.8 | 0.00 nm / 11.4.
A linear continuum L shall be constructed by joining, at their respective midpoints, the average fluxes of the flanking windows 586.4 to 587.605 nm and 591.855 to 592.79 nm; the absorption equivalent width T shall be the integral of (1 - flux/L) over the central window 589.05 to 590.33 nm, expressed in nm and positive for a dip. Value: 0.23 nm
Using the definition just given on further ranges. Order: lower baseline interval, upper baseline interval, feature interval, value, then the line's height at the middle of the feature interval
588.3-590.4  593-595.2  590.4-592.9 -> -0.19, 10.3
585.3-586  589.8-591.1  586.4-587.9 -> -0.07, 10.9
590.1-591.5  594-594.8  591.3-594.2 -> 0.00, 11.2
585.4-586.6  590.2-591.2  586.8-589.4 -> 0.11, 10.9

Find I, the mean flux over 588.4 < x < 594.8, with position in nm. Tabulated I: 10.6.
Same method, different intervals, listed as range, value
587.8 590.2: 9.66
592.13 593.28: 11.4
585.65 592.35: 10.6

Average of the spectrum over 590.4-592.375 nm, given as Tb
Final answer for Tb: 11.1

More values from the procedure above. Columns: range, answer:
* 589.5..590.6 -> 10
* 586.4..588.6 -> 11.1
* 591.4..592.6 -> 11.2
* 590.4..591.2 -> 11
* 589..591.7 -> 10.1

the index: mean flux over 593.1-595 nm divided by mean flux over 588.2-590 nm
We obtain 1.22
